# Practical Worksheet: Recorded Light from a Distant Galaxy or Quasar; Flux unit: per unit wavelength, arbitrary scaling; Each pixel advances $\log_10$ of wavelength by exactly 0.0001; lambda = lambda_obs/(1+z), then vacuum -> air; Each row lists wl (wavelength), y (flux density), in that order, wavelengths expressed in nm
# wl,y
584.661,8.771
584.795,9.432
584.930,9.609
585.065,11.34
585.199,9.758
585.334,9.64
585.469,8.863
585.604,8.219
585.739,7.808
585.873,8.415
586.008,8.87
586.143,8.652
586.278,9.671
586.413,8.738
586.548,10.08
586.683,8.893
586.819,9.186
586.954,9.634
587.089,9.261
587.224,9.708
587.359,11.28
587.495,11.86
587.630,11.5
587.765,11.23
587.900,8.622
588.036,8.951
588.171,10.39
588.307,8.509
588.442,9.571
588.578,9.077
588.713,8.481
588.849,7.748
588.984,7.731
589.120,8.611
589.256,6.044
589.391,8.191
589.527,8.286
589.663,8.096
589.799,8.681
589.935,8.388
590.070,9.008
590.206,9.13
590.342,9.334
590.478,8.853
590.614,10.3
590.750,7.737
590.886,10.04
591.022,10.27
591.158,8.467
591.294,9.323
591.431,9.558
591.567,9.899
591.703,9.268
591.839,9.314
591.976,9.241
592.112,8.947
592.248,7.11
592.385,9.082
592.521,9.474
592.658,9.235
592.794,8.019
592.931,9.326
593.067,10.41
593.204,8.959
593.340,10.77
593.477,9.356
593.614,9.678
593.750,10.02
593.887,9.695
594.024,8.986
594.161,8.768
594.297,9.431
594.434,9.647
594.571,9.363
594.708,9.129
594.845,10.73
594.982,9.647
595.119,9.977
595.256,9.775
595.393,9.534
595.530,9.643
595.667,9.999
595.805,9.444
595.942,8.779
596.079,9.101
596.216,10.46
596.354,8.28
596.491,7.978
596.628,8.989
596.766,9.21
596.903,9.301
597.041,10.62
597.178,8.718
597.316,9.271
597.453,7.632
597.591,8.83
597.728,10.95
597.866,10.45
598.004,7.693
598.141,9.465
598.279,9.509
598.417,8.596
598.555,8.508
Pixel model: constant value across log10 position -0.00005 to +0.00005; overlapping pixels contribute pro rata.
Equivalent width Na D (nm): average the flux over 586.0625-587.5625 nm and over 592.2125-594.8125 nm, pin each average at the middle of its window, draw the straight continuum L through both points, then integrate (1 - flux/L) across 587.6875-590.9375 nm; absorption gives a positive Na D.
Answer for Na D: 0.26 nm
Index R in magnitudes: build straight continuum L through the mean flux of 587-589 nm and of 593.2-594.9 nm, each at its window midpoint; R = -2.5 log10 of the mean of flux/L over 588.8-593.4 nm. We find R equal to 0.08 mag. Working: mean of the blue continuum 9.65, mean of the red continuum 9.6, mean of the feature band 8.91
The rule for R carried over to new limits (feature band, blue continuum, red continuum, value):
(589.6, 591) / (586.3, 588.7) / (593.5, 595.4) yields 0.08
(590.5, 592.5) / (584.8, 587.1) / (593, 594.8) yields 0.03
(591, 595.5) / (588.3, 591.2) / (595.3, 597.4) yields -0.05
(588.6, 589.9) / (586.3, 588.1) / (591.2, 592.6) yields 0.19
